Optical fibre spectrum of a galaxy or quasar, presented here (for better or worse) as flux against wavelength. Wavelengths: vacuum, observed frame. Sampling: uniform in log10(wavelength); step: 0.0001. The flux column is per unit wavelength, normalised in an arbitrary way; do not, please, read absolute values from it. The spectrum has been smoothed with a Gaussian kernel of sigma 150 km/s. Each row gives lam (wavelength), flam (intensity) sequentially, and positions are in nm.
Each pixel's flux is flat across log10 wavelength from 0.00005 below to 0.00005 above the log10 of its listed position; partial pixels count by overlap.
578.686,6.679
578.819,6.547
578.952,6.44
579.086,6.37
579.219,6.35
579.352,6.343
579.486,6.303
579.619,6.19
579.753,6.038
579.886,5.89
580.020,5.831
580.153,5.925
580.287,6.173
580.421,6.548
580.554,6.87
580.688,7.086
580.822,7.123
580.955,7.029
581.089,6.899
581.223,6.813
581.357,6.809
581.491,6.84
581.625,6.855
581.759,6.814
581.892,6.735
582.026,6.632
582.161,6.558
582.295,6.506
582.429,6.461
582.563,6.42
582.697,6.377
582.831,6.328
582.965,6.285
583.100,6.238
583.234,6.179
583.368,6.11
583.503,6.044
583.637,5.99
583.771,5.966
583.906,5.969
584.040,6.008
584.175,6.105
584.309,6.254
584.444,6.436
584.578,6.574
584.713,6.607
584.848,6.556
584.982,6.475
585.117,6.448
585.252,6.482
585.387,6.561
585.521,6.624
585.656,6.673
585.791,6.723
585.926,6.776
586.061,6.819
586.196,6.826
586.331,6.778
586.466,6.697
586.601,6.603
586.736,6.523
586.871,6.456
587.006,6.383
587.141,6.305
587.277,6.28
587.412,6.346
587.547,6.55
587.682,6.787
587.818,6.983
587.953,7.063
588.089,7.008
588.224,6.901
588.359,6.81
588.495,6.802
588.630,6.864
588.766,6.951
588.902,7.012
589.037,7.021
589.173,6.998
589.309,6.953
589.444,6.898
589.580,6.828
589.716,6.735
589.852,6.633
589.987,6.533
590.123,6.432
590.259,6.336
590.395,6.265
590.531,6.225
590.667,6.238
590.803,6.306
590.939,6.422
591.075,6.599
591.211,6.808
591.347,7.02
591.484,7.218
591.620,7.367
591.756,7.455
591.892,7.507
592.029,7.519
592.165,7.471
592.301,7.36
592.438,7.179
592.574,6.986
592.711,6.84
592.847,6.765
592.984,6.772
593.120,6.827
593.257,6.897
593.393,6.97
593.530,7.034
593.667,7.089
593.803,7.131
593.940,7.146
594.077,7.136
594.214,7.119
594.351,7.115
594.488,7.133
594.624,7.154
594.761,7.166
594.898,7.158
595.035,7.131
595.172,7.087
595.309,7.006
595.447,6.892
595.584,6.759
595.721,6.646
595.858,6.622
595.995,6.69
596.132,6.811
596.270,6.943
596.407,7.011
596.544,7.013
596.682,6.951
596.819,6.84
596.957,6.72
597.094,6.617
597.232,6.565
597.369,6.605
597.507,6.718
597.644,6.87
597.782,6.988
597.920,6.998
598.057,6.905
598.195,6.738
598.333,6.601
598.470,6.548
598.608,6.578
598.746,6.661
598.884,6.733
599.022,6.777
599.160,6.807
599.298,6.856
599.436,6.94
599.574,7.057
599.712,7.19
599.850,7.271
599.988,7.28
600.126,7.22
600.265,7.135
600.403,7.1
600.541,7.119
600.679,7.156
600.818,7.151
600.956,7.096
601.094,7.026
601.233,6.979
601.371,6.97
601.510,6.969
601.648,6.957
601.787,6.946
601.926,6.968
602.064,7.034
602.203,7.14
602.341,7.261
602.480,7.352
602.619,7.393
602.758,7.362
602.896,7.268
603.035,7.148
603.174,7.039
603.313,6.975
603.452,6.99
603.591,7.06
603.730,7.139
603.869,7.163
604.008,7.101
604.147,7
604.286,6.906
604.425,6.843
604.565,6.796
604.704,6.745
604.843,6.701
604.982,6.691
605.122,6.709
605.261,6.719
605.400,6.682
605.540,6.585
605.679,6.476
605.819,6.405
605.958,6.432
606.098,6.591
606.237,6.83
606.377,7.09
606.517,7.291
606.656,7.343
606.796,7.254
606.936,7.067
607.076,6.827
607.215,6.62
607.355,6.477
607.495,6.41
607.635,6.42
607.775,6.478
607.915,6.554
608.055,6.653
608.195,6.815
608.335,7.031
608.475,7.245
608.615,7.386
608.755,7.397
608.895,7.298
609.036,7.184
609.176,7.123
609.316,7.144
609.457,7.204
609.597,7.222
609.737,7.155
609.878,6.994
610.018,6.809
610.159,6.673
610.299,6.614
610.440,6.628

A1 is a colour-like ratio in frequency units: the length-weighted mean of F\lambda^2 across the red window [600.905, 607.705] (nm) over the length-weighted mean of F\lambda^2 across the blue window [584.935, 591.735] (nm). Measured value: 1.09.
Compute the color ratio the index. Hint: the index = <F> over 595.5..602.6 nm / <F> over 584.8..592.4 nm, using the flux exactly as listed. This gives 1.02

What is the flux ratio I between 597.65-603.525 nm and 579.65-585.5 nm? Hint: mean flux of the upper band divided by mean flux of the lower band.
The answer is 1.1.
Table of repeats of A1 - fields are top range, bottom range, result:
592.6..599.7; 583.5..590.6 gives 1.08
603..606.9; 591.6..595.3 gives 1.00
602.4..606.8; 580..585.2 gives 1.16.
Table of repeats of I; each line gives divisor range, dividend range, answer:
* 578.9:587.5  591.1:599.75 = 1.08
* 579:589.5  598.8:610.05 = 1.06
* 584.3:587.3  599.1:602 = 1.07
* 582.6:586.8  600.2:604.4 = 1.11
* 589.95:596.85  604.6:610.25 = 0.99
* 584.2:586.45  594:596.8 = 1.06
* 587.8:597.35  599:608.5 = 1.01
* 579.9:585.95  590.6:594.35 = 1.08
